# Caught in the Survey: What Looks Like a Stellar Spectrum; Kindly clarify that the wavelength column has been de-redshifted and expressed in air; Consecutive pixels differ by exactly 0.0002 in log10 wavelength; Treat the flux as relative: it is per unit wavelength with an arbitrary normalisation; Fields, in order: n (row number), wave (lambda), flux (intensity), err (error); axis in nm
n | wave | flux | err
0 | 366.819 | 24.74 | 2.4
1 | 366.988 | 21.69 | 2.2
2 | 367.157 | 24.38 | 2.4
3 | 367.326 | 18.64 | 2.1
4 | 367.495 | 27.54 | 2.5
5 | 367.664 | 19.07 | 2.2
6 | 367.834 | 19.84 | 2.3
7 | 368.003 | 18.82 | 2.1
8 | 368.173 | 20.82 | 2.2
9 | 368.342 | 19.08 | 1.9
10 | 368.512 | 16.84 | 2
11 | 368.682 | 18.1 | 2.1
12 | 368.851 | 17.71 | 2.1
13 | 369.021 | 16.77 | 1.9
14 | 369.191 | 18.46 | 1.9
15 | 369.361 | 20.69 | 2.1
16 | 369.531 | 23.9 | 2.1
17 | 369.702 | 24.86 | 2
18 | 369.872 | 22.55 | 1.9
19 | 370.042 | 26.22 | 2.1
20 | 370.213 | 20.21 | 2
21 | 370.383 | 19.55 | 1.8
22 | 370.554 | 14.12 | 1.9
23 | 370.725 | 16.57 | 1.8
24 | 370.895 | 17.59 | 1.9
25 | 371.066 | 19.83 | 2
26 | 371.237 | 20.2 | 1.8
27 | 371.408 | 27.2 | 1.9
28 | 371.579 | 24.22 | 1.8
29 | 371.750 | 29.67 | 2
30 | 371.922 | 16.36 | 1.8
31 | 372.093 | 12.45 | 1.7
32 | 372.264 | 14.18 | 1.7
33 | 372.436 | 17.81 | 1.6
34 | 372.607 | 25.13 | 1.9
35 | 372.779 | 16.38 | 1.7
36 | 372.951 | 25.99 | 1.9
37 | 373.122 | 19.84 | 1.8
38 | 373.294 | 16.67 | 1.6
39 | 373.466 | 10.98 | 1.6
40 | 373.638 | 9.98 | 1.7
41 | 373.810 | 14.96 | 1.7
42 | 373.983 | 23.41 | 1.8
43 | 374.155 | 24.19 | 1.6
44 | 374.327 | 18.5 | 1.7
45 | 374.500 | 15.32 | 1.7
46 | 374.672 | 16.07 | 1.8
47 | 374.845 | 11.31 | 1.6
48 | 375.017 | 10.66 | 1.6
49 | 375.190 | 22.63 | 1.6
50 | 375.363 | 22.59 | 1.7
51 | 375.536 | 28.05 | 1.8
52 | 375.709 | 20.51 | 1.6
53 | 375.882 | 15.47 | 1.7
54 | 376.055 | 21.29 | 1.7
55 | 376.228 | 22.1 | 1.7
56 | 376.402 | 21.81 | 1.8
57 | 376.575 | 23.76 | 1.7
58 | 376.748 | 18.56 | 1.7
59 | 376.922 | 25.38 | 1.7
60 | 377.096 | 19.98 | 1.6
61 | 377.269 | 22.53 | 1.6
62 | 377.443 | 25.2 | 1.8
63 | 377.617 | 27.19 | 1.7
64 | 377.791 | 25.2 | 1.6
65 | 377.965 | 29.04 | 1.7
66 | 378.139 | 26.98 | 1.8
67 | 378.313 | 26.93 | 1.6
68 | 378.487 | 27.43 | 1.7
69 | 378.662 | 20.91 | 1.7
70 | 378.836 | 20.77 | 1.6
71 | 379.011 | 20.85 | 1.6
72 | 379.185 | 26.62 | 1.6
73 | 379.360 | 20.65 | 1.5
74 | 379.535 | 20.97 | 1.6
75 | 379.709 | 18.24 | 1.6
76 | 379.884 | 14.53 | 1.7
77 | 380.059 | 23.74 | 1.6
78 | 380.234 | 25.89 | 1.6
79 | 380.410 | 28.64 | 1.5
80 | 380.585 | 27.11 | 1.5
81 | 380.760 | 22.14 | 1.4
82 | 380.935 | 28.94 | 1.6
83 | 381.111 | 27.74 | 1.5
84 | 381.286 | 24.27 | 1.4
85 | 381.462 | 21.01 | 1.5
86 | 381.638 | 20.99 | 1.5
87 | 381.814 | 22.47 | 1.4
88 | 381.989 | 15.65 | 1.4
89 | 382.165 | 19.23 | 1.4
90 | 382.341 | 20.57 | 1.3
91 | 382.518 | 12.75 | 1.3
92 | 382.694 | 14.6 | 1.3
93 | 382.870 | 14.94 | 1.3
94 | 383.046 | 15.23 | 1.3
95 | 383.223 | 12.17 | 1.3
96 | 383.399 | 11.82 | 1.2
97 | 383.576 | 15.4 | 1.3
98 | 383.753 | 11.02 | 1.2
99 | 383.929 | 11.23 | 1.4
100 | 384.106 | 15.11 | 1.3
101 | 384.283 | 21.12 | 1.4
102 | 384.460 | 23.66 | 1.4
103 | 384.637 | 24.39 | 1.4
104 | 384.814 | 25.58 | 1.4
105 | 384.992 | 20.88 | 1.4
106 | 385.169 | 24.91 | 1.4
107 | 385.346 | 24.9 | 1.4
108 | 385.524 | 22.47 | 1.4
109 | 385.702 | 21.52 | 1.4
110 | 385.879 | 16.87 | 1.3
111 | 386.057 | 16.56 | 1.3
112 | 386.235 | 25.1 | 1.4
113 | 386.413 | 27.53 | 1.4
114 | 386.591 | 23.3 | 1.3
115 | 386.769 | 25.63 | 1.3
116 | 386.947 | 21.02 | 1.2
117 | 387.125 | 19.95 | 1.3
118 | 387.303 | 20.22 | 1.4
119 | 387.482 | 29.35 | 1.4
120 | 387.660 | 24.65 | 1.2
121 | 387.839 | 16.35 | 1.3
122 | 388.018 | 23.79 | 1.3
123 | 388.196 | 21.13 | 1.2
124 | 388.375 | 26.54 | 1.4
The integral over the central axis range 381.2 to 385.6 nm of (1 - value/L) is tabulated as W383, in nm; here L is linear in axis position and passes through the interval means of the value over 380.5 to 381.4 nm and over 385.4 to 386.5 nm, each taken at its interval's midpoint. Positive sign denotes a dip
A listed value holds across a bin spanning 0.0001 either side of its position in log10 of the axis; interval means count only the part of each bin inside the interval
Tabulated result 0.95 nm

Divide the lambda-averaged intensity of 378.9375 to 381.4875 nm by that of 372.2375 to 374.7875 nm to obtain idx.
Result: 1.3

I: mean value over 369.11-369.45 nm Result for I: 19.7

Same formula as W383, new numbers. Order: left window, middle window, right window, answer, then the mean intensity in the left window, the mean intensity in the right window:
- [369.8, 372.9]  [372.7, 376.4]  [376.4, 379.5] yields 0.58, 20.1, 23.9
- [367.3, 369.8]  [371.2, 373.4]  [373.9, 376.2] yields -0.08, 20.1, 19.3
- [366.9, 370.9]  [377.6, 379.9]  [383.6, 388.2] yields -0.28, 20.2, 21.4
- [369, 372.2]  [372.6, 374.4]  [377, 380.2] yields 0.26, 20.6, 23.3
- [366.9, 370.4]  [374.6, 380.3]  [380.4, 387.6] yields -0.35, 20.8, 20.6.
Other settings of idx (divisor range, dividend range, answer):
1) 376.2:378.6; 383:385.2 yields 0.73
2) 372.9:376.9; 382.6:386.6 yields 1.01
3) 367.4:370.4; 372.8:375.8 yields 0.89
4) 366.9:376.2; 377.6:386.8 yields 1.09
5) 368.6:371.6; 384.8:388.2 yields 1.10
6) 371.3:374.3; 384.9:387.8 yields 1.17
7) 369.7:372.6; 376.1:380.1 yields 1.14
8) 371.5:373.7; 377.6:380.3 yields 1.26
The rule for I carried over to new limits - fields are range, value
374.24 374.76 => 16.6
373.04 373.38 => 18.2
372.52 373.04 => 22.5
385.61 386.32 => 20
